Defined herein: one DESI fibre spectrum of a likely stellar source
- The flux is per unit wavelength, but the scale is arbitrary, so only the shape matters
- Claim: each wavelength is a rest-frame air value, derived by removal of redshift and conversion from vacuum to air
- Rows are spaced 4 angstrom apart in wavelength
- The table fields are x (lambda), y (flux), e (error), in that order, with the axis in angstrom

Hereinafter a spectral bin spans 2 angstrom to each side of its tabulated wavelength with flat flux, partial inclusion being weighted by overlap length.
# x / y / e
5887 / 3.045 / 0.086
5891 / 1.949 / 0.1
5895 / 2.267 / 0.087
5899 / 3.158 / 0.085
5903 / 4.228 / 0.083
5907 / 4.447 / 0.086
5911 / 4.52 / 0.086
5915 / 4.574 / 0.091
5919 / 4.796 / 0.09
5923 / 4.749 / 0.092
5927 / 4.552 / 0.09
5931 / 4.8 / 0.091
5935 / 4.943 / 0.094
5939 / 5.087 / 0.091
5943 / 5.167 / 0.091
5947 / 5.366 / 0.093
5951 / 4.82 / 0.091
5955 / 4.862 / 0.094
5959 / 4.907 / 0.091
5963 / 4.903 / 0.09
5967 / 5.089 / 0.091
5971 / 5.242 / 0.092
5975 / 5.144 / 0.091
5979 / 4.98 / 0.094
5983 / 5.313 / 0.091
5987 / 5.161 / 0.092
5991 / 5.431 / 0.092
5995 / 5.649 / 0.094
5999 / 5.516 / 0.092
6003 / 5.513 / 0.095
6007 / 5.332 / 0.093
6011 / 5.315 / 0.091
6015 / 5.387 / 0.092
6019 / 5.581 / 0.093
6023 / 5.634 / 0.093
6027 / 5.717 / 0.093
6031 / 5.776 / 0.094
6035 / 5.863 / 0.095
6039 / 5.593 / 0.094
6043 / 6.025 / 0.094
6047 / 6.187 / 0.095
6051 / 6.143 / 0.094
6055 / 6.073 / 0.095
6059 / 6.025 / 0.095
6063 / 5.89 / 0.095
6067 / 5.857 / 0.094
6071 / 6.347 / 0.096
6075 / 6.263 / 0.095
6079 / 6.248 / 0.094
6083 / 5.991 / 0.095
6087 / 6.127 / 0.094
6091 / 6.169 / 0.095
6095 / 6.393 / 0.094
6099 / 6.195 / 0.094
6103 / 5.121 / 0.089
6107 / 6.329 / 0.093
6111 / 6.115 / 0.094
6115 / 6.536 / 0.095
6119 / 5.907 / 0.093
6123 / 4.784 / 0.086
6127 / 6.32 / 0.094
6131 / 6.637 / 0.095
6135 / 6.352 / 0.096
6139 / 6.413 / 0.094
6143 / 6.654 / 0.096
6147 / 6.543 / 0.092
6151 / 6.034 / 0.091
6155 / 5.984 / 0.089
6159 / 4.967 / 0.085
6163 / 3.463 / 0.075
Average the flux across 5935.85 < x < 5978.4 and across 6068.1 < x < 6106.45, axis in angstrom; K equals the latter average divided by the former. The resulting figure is 1.21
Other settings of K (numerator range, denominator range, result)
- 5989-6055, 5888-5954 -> 1.31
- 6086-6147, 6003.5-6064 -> 1.07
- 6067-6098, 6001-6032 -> 1.12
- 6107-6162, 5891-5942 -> 1.42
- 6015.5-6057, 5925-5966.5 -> 1.18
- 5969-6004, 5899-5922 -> 1.21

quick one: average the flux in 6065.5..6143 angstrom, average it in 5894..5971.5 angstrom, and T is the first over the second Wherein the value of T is 1.3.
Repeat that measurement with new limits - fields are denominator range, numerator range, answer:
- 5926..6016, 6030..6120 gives 1.17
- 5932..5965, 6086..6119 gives 1.22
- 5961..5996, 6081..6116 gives 1.17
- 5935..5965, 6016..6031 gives 1.13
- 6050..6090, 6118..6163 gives 0.97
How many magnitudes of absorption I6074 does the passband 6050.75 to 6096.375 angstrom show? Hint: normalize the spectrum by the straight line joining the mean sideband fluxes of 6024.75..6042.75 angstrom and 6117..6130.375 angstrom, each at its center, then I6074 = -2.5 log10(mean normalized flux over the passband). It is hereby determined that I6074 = -0.07 mag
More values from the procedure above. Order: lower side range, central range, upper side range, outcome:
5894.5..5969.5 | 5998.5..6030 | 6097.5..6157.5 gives -0.05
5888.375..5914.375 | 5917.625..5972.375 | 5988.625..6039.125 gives -0.16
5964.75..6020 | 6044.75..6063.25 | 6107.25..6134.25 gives -0.07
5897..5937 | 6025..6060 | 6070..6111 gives -0.05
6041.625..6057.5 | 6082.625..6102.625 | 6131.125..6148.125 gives 0.03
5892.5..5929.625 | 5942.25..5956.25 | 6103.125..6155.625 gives -0.13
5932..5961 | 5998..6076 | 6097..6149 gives -0.04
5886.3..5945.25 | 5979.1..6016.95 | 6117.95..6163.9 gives -0.12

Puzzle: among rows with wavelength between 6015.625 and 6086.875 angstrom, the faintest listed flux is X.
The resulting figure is 5.581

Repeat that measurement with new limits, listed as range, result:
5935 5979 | 4.82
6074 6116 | 5.121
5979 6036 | 4.98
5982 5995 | 5.161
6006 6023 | 5.315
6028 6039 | 5.593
